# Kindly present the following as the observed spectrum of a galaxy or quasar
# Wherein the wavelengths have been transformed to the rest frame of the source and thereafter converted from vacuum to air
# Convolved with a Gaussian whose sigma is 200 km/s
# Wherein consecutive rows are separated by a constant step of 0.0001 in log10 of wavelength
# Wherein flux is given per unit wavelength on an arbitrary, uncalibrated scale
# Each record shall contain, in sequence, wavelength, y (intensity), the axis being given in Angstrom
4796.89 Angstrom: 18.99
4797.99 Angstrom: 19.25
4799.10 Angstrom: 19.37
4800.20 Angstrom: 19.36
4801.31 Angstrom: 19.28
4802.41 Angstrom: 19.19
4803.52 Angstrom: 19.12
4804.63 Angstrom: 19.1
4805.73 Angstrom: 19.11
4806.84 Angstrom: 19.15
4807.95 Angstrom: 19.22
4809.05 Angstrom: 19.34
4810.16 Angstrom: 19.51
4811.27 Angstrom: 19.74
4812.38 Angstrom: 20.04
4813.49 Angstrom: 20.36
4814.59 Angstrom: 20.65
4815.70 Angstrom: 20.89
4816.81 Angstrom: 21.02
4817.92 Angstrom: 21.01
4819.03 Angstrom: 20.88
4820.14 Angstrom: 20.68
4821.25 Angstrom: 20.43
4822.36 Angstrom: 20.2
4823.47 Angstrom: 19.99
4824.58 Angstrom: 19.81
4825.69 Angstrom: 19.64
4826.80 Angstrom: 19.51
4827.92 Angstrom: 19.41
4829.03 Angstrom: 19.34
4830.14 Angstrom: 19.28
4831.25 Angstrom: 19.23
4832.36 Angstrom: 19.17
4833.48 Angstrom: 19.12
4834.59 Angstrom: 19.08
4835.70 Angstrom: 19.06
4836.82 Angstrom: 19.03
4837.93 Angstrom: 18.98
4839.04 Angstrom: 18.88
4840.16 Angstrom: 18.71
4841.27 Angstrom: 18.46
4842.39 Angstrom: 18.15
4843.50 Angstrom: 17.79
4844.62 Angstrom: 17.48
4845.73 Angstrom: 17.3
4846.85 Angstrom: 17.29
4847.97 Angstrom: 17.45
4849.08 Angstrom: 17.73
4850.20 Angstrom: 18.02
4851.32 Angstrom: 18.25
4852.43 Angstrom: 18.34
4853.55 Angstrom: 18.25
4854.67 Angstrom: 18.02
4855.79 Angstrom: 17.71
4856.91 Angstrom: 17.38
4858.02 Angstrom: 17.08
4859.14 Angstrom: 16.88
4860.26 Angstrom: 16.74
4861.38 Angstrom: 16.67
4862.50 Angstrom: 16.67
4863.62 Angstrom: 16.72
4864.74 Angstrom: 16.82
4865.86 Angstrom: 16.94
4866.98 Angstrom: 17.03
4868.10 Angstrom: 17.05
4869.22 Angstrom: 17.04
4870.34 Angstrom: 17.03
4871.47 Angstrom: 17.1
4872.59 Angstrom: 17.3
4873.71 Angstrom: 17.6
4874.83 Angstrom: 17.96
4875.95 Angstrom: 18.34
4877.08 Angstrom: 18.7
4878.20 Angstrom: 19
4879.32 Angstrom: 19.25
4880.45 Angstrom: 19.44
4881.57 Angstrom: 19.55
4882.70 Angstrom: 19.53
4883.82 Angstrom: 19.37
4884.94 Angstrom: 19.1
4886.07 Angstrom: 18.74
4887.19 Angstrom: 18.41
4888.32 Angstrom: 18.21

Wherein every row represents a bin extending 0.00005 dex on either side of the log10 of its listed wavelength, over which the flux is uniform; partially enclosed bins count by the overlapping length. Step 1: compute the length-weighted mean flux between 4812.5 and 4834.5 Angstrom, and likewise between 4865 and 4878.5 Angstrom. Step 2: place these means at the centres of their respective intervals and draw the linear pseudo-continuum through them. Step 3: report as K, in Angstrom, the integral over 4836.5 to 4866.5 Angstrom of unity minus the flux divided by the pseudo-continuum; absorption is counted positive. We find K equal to 1.46 Angstrom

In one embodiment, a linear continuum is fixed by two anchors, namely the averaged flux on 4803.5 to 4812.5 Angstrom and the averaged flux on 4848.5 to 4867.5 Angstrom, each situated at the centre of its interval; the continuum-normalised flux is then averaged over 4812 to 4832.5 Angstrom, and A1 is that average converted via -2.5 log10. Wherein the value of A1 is -0.07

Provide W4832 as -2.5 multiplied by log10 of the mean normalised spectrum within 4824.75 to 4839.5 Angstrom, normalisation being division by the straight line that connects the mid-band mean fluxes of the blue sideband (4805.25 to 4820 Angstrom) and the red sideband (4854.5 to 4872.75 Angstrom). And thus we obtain -0.02 mag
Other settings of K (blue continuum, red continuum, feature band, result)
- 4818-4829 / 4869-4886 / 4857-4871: 1.4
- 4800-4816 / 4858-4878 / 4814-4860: -1.1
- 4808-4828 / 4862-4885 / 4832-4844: 0.4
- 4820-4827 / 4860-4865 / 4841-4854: 0.1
